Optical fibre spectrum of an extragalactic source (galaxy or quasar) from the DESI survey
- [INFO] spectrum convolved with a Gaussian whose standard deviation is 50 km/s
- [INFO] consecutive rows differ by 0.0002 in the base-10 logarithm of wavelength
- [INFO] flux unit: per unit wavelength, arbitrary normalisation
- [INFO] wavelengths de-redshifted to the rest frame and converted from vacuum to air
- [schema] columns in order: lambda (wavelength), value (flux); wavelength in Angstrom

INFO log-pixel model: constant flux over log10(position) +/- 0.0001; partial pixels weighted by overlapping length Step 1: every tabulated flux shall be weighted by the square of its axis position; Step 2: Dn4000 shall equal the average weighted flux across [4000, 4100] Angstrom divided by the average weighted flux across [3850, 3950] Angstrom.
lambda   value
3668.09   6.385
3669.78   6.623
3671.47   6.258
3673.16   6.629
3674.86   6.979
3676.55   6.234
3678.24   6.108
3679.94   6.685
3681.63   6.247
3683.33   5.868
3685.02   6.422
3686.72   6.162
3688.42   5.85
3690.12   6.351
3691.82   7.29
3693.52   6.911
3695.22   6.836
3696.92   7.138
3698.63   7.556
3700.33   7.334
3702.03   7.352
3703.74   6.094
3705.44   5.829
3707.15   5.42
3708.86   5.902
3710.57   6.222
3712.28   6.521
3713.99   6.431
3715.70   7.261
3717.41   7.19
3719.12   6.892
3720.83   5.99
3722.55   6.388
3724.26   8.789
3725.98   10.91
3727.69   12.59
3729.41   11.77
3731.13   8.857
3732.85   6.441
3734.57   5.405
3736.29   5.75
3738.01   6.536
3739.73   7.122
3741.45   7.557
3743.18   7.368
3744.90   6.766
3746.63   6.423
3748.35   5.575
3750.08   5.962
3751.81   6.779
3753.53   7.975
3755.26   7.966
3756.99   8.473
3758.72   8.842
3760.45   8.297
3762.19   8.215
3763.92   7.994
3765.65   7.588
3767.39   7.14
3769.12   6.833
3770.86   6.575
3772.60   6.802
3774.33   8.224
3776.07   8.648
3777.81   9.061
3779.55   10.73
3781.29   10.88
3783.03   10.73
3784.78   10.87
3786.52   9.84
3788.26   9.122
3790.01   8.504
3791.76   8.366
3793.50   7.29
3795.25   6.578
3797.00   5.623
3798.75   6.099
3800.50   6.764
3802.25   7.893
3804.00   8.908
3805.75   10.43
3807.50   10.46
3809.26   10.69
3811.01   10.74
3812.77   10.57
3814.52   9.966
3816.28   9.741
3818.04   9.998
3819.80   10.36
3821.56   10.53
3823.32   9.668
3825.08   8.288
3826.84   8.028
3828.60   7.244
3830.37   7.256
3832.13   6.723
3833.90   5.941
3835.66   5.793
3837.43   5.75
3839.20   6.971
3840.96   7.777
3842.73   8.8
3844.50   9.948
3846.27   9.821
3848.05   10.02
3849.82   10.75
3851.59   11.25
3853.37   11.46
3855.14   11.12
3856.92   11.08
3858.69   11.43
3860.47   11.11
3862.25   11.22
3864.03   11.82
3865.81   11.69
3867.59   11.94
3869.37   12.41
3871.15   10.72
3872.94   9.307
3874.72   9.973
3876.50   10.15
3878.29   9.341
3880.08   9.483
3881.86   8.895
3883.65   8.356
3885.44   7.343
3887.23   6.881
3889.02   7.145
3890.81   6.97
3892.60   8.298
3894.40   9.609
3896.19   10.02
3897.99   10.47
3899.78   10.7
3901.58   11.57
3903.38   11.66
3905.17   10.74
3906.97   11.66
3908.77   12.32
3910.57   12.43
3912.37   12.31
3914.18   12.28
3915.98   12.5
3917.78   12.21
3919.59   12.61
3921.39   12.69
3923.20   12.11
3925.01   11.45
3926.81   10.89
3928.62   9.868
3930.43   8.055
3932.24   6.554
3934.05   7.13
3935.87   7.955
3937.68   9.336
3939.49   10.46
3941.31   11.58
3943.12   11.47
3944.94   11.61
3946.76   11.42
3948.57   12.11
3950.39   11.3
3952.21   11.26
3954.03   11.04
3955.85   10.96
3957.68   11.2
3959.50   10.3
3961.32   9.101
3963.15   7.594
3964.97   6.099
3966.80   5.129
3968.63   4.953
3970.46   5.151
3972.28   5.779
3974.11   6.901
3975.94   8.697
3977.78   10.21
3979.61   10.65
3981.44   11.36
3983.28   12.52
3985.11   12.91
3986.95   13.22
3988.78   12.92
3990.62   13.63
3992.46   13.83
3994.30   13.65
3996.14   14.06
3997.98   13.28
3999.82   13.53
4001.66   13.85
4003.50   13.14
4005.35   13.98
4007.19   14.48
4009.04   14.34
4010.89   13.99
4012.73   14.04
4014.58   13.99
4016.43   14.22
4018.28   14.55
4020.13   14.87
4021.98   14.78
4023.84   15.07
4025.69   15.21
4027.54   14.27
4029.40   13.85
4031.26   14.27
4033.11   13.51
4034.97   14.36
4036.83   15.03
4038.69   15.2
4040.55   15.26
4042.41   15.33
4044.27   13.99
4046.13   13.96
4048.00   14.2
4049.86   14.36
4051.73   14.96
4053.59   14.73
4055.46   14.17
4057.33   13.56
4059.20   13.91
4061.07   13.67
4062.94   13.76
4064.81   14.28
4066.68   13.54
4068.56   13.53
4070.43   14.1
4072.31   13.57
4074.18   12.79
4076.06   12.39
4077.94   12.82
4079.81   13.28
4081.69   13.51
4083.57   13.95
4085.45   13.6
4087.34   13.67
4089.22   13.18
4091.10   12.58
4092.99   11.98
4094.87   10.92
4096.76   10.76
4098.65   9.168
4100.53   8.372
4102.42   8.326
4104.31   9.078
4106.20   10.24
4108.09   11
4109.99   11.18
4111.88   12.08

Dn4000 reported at 1.41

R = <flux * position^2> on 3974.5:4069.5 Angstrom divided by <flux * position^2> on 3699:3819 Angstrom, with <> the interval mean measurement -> 1.97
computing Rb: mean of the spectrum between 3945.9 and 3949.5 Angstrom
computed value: 11.8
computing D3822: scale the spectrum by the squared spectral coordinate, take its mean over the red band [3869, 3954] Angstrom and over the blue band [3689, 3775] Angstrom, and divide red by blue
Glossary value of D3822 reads 1.6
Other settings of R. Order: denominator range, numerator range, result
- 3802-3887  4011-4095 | 1.62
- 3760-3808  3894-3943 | 1.39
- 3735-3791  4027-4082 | 2.04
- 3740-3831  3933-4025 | 1.50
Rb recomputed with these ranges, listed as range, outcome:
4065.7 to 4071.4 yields 13.7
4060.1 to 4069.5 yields 13.8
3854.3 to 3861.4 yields 11.2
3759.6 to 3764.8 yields 8.16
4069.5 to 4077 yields 13.2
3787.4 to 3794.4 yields 8.31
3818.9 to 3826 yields 9.7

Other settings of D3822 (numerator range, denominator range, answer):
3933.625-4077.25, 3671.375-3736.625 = 2.07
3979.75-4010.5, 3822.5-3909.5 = 1.50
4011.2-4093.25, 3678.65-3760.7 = 2.33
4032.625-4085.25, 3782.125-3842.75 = 1.86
